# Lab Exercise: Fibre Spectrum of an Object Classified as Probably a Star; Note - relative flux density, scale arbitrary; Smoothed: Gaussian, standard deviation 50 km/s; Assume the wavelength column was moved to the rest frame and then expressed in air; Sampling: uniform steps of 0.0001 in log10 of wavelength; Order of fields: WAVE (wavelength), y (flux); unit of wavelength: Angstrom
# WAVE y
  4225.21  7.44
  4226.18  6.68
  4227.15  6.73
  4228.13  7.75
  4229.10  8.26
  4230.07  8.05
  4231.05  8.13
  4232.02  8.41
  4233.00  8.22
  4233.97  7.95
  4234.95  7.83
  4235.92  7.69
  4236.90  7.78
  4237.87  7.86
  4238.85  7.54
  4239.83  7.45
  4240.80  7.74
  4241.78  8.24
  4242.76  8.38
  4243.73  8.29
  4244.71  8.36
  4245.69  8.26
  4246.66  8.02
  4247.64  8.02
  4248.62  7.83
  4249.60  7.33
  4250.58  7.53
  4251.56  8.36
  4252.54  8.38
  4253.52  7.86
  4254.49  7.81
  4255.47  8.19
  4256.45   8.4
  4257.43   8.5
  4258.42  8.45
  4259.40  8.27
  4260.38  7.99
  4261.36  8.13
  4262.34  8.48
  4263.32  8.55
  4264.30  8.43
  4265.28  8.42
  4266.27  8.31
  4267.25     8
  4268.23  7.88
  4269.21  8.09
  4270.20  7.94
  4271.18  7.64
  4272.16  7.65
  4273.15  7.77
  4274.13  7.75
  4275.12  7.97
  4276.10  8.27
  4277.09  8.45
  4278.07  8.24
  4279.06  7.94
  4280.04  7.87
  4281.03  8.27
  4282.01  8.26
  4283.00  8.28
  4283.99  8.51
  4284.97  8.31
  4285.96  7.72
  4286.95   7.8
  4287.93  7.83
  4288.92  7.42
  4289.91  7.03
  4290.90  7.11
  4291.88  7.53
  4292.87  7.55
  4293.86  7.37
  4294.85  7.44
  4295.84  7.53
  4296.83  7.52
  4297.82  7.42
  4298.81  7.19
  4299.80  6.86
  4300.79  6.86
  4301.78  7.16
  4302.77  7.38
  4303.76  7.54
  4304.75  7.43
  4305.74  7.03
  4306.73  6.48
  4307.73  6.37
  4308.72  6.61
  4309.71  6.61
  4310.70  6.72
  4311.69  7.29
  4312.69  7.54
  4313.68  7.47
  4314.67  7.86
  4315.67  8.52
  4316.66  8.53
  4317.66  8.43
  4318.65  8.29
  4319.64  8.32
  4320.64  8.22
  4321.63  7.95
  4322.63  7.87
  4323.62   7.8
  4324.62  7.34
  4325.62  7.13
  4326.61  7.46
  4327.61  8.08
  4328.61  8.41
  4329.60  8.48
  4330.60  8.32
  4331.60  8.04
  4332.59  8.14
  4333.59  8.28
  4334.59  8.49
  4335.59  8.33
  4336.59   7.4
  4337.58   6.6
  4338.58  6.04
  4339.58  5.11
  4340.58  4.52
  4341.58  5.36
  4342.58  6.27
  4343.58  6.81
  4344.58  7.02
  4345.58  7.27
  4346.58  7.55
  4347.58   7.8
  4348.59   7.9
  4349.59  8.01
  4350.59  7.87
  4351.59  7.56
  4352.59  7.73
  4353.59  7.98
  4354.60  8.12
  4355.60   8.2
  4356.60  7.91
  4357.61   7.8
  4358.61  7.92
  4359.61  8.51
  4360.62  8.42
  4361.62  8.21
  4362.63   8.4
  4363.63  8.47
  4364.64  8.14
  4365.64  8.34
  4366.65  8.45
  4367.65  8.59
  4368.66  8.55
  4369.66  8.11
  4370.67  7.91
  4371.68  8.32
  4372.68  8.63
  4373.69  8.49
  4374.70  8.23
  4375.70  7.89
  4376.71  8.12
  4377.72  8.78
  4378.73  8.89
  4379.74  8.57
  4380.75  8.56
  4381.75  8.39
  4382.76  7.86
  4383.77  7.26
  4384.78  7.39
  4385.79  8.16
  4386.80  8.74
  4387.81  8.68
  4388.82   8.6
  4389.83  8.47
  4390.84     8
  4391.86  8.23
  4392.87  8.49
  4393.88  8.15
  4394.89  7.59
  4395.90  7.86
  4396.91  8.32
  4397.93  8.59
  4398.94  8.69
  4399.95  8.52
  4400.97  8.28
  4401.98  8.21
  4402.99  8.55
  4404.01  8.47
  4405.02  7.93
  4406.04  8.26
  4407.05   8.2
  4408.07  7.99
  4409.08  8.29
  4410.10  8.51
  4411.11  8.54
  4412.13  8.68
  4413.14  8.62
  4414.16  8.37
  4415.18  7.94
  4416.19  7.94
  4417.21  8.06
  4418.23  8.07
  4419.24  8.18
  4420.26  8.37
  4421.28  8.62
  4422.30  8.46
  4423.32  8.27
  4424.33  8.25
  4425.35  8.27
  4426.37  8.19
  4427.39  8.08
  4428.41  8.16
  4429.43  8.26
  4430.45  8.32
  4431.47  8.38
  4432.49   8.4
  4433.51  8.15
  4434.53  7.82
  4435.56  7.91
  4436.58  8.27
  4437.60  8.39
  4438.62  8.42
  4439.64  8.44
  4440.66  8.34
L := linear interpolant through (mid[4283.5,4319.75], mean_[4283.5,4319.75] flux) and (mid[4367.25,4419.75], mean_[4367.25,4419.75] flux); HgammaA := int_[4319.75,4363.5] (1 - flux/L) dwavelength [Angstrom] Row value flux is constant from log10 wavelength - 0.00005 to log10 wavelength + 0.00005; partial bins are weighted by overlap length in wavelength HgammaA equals 1.2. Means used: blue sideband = 7.47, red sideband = 8.28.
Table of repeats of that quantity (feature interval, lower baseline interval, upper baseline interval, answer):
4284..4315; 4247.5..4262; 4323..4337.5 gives 2.7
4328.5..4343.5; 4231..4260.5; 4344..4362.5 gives 1.4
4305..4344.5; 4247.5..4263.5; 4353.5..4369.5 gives 3.9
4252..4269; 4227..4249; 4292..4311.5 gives -1.3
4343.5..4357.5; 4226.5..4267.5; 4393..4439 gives 0.8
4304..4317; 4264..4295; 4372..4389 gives 1.3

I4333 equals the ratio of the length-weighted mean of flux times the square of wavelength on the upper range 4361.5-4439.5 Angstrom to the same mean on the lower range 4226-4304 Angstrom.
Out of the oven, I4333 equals 1.1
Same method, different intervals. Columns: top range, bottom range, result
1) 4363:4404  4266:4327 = 1.13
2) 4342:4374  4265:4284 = 1.03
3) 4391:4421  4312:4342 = 1.13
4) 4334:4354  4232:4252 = 0.94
